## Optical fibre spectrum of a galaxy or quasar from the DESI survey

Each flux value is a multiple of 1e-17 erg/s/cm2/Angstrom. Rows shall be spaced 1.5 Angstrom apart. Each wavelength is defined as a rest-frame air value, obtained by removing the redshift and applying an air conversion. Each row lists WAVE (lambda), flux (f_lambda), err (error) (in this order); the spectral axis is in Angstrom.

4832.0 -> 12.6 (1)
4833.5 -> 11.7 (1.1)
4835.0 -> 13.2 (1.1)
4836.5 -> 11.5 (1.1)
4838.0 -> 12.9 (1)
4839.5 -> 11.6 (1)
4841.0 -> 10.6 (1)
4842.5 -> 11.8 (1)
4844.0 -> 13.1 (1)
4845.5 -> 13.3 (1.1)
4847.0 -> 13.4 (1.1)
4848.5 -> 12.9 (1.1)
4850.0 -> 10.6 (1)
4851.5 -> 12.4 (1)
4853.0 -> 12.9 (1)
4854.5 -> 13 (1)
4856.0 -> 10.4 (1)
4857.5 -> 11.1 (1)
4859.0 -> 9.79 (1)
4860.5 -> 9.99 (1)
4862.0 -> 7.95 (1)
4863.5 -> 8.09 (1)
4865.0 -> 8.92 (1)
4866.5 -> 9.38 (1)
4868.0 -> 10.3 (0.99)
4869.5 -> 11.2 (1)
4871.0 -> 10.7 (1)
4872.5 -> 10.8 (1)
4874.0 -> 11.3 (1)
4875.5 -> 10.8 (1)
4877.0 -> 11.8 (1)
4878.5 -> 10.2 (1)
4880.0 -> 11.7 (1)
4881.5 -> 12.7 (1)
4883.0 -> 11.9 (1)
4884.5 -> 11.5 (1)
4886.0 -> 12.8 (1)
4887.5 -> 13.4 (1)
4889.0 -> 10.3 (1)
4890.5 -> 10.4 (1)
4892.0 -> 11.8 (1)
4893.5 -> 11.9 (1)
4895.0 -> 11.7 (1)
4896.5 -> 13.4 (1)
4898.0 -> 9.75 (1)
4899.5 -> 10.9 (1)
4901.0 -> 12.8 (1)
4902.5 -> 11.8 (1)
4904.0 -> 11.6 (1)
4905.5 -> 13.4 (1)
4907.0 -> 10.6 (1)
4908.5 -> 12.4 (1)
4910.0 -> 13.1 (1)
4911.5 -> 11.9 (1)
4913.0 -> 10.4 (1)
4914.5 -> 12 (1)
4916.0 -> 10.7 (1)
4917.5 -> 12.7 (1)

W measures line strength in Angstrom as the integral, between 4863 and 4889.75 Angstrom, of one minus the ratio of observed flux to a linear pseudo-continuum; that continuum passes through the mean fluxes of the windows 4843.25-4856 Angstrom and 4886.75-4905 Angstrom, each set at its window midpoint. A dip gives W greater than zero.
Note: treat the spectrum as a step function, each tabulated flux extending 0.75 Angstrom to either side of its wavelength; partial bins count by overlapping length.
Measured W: 2.26 Angstrom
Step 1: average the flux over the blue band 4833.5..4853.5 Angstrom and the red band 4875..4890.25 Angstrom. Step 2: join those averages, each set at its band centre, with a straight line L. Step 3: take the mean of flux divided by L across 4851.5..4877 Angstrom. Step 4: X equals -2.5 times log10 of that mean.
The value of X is 0.141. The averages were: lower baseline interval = 12.3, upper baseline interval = 11.7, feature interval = 10.5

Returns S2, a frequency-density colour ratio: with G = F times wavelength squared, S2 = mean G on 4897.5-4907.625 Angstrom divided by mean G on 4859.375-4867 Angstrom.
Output 1.3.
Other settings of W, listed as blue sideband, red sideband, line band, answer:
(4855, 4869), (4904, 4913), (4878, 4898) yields -1.4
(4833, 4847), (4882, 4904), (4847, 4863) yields 1.3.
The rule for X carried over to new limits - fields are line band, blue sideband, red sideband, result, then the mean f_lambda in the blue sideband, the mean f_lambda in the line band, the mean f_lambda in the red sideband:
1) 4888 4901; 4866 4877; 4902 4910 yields 0.022 mag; 10.7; 11.4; 12.1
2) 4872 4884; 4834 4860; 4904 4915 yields 0.052 mag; 12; 11.4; 11.9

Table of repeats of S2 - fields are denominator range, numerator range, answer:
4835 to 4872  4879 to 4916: 1.07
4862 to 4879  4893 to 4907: 1.17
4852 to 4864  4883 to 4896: 1.14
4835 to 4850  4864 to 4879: 0.86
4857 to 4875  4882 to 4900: 1.18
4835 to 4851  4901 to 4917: 1.00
